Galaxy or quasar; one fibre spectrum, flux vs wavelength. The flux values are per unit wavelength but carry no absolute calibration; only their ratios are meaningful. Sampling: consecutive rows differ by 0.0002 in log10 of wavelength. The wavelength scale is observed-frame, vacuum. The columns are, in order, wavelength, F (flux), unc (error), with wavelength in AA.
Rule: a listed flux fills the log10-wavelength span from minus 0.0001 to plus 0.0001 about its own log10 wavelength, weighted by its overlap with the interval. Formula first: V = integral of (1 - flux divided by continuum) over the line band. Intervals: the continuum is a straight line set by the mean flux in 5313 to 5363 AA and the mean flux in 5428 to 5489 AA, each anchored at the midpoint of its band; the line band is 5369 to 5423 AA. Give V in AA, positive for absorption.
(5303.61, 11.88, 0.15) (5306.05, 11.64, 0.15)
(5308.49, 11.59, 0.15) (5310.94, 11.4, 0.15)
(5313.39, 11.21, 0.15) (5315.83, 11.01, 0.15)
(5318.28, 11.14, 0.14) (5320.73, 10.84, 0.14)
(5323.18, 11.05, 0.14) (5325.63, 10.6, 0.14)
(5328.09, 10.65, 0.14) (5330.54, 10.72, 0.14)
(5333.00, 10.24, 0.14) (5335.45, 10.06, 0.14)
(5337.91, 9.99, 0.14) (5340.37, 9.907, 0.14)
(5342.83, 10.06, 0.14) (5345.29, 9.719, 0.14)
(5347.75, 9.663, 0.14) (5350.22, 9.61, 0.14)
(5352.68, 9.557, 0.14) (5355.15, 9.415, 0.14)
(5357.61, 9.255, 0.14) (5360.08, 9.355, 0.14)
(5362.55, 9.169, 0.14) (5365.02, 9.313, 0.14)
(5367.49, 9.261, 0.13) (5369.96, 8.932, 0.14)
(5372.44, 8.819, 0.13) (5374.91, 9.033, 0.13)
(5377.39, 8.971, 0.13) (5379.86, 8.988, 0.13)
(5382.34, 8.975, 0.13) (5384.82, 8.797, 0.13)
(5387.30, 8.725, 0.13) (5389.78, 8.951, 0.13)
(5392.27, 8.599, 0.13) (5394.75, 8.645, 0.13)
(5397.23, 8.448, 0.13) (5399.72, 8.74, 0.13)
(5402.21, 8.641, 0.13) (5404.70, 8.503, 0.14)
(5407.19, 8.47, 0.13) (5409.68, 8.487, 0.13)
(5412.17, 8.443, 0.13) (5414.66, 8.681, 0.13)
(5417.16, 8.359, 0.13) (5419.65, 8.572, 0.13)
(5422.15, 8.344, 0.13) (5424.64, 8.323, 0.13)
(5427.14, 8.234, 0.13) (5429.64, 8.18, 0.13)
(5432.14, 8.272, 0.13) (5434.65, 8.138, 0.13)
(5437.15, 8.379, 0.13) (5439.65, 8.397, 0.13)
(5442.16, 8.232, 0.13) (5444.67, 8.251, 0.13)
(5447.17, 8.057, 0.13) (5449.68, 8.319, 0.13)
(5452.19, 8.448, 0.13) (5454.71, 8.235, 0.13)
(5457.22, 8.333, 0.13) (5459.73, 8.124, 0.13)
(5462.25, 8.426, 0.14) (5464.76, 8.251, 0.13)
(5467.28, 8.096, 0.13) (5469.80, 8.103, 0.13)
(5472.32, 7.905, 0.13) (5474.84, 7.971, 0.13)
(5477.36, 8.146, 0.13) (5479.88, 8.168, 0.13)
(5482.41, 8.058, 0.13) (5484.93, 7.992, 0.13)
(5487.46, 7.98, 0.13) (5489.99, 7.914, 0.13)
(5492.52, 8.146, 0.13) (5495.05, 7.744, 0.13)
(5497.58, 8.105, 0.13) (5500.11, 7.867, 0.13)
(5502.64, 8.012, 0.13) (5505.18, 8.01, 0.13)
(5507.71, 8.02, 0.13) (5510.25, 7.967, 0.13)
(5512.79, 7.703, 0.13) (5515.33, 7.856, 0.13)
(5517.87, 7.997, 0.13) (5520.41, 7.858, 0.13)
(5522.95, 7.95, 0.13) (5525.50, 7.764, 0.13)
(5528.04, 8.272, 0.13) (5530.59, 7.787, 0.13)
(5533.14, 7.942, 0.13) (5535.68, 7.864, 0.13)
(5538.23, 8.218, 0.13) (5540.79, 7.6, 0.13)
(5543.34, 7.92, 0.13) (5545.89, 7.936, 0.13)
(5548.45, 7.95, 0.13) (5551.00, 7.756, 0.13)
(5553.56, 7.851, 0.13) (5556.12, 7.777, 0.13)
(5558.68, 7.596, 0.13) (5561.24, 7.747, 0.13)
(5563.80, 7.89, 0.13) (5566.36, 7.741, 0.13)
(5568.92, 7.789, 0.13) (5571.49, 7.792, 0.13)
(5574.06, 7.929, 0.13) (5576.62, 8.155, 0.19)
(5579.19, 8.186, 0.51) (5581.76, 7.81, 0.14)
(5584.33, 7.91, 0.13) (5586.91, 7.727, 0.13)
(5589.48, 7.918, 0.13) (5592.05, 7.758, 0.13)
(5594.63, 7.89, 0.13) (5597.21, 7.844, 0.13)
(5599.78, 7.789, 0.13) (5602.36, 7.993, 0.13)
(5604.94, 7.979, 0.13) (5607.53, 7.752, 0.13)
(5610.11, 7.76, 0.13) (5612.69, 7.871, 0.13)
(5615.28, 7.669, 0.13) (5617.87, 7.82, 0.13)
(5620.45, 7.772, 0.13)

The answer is 3.0 AA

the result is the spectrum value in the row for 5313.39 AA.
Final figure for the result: 11.21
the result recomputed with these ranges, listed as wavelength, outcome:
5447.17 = 8.057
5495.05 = 7.744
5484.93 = 7.992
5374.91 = 9.033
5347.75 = 9.663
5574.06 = 7.929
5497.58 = 8.105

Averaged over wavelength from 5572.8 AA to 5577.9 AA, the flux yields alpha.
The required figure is 8.05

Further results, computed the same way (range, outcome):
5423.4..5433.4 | 8.25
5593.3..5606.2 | 7.9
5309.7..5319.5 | 11.2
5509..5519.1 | 7.88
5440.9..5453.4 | 8.26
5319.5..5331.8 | 10.8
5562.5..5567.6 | 7.82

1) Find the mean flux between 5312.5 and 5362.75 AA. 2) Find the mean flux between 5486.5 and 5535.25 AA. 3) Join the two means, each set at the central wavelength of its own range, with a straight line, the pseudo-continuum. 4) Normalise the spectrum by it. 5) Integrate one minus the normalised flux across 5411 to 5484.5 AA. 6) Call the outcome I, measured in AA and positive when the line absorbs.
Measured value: 4.1 AA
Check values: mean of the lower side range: 10.2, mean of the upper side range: 7.94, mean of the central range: 8.25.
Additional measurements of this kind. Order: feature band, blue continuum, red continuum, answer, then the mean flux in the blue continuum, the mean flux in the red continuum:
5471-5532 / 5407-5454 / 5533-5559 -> 0.6 AA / 8.34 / 7.86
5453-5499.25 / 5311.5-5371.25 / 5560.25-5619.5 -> 4.0 AA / 10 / 7.86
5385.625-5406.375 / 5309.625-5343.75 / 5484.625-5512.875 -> 2.0 AA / 10.6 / 7.96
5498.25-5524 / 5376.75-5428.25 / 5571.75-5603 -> 0.8 AA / 8.61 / 7.9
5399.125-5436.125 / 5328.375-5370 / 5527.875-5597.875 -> 2.8 AA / 9.7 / 7.87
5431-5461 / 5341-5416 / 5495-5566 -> 0.9 AA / 9.01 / 7.89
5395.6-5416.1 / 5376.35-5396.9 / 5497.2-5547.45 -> 0.3 AA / 8.82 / 7.93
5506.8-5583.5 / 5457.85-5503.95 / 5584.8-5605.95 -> 0.6 AA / 8.06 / 7.86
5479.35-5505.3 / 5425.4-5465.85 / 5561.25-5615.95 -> 0.5 AA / 8.27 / 7.86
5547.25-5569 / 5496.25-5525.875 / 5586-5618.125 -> 0.2 AA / 7.93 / 7.83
